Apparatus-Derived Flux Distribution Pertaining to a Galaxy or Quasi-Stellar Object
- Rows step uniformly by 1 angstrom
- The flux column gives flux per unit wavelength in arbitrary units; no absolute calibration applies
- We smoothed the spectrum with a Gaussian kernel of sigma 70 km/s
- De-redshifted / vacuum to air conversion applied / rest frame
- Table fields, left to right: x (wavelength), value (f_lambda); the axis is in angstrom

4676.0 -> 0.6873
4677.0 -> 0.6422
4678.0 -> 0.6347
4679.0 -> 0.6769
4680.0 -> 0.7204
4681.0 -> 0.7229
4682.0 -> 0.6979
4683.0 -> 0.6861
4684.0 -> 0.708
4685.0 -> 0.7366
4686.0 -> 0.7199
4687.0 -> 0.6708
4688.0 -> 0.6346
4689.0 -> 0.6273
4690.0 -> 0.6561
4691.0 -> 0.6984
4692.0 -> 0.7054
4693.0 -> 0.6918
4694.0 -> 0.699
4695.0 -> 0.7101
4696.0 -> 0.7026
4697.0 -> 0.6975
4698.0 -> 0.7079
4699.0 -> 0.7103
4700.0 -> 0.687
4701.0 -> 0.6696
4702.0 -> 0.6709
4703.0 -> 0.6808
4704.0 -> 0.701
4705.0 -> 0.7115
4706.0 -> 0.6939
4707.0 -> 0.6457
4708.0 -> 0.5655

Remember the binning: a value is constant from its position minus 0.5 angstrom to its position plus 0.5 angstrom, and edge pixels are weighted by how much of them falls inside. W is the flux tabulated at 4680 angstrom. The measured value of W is 0.7204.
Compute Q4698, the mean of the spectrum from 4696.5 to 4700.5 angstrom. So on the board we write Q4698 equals 0.701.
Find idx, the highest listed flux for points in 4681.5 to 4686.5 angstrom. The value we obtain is 0.7366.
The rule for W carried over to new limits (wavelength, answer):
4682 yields 0.6979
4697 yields 0.6975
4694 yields 0.699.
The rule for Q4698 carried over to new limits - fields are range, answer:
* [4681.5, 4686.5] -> 0.71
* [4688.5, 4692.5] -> 0.672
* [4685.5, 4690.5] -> 0.662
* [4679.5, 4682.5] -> 0.714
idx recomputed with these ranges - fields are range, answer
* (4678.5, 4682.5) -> 0.7229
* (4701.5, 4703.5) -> 0.6808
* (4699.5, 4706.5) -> 0.7115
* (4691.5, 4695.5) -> 0.7101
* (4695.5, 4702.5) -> 0.7103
